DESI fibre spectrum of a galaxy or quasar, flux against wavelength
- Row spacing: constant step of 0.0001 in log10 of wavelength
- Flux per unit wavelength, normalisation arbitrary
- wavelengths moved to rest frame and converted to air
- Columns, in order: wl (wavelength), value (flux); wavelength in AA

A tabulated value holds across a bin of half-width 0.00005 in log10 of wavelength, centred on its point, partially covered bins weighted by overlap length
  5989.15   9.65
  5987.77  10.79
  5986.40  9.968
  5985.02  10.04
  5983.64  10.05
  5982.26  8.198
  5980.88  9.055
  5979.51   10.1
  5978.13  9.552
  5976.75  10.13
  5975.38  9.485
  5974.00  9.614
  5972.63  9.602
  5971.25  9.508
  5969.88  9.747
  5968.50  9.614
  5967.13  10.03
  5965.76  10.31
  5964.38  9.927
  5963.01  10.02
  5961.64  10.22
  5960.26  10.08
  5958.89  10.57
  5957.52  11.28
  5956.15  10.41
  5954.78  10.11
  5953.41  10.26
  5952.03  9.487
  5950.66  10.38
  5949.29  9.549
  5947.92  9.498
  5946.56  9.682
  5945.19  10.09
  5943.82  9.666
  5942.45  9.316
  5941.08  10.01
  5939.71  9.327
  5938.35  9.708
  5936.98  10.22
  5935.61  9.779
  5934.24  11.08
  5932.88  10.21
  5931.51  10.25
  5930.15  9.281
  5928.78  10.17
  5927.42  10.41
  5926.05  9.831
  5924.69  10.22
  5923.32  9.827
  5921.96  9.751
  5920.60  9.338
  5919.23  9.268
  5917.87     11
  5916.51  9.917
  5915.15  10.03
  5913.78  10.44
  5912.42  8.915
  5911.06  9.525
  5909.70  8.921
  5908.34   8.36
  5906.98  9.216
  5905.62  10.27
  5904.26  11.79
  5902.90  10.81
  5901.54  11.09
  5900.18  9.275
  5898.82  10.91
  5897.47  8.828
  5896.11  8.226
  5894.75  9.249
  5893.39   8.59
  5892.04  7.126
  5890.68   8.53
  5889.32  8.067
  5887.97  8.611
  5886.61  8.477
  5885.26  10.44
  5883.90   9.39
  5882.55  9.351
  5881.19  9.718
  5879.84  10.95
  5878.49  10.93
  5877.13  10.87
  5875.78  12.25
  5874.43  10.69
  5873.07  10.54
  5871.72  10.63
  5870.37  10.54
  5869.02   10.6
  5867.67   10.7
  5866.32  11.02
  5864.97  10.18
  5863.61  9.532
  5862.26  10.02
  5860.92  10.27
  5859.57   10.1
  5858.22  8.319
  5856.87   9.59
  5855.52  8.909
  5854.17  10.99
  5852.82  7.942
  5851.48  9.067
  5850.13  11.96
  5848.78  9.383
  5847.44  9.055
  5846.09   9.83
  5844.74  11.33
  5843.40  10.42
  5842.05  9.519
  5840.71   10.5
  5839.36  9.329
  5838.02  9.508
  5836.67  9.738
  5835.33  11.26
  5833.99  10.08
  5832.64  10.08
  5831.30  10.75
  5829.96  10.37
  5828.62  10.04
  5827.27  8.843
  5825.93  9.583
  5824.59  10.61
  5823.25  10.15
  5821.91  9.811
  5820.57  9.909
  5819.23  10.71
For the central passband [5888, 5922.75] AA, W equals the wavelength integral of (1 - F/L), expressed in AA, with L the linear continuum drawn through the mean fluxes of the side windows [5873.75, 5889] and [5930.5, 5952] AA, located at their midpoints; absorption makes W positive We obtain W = 1.9 AA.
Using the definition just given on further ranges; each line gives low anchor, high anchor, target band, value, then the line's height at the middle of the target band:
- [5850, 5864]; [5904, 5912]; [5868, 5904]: -0.9 AA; 9.58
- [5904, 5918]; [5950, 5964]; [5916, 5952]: 0.4 AA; 10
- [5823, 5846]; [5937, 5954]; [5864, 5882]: -1.3 AA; 9.99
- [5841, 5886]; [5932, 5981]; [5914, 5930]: 0.1 AA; 10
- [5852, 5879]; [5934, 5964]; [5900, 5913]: 0.4 AA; 10.1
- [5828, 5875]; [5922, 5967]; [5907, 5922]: 0.7 AA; 10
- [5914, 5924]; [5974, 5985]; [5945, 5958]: -0.5 AA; 9.71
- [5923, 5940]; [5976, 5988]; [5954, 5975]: -0.5 AA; 9.84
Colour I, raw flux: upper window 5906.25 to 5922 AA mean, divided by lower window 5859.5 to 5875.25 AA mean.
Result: 0.92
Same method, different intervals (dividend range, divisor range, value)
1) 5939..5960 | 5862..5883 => 0.95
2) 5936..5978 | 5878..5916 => 1.04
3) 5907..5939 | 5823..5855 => 0.98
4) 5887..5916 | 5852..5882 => 0.92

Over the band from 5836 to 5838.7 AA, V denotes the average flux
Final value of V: 9.62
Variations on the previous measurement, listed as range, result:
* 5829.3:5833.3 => 10.4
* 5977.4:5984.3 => 9.39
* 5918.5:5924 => 9.56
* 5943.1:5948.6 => 9.74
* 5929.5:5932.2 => 9.78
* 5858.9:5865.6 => 10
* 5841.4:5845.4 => 10.4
